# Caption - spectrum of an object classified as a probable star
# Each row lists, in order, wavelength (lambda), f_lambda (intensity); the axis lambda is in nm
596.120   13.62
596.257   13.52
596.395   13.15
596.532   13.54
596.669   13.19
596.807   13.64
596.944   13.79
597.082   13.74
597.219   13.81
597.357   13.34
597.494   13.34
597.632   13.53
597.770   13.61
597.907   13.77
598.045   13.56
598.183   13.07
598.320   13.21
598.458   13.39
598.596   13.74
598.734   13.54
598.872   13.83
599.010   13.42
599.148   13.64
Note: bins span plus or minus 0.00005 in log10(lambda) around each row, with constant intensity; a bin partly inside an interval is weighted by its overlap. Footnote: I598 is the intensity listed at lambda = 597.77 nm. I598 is 13.61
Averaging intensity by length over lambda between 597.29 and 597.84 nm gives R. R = 13.5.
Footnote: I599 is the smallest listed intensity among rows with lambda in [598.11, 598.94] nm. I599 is 13.07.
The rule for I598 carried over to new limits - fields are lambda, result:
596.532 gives 13.54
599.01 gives 13.42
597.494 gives 13.34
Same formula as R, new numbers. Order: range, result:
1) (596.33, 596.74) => 13.3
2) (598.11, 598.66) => 13.4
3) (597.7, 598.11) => 13.6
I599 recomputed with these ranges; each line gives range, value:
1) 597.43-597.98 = 13.34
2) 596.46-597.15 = 13.19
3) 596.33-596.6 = 13.15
